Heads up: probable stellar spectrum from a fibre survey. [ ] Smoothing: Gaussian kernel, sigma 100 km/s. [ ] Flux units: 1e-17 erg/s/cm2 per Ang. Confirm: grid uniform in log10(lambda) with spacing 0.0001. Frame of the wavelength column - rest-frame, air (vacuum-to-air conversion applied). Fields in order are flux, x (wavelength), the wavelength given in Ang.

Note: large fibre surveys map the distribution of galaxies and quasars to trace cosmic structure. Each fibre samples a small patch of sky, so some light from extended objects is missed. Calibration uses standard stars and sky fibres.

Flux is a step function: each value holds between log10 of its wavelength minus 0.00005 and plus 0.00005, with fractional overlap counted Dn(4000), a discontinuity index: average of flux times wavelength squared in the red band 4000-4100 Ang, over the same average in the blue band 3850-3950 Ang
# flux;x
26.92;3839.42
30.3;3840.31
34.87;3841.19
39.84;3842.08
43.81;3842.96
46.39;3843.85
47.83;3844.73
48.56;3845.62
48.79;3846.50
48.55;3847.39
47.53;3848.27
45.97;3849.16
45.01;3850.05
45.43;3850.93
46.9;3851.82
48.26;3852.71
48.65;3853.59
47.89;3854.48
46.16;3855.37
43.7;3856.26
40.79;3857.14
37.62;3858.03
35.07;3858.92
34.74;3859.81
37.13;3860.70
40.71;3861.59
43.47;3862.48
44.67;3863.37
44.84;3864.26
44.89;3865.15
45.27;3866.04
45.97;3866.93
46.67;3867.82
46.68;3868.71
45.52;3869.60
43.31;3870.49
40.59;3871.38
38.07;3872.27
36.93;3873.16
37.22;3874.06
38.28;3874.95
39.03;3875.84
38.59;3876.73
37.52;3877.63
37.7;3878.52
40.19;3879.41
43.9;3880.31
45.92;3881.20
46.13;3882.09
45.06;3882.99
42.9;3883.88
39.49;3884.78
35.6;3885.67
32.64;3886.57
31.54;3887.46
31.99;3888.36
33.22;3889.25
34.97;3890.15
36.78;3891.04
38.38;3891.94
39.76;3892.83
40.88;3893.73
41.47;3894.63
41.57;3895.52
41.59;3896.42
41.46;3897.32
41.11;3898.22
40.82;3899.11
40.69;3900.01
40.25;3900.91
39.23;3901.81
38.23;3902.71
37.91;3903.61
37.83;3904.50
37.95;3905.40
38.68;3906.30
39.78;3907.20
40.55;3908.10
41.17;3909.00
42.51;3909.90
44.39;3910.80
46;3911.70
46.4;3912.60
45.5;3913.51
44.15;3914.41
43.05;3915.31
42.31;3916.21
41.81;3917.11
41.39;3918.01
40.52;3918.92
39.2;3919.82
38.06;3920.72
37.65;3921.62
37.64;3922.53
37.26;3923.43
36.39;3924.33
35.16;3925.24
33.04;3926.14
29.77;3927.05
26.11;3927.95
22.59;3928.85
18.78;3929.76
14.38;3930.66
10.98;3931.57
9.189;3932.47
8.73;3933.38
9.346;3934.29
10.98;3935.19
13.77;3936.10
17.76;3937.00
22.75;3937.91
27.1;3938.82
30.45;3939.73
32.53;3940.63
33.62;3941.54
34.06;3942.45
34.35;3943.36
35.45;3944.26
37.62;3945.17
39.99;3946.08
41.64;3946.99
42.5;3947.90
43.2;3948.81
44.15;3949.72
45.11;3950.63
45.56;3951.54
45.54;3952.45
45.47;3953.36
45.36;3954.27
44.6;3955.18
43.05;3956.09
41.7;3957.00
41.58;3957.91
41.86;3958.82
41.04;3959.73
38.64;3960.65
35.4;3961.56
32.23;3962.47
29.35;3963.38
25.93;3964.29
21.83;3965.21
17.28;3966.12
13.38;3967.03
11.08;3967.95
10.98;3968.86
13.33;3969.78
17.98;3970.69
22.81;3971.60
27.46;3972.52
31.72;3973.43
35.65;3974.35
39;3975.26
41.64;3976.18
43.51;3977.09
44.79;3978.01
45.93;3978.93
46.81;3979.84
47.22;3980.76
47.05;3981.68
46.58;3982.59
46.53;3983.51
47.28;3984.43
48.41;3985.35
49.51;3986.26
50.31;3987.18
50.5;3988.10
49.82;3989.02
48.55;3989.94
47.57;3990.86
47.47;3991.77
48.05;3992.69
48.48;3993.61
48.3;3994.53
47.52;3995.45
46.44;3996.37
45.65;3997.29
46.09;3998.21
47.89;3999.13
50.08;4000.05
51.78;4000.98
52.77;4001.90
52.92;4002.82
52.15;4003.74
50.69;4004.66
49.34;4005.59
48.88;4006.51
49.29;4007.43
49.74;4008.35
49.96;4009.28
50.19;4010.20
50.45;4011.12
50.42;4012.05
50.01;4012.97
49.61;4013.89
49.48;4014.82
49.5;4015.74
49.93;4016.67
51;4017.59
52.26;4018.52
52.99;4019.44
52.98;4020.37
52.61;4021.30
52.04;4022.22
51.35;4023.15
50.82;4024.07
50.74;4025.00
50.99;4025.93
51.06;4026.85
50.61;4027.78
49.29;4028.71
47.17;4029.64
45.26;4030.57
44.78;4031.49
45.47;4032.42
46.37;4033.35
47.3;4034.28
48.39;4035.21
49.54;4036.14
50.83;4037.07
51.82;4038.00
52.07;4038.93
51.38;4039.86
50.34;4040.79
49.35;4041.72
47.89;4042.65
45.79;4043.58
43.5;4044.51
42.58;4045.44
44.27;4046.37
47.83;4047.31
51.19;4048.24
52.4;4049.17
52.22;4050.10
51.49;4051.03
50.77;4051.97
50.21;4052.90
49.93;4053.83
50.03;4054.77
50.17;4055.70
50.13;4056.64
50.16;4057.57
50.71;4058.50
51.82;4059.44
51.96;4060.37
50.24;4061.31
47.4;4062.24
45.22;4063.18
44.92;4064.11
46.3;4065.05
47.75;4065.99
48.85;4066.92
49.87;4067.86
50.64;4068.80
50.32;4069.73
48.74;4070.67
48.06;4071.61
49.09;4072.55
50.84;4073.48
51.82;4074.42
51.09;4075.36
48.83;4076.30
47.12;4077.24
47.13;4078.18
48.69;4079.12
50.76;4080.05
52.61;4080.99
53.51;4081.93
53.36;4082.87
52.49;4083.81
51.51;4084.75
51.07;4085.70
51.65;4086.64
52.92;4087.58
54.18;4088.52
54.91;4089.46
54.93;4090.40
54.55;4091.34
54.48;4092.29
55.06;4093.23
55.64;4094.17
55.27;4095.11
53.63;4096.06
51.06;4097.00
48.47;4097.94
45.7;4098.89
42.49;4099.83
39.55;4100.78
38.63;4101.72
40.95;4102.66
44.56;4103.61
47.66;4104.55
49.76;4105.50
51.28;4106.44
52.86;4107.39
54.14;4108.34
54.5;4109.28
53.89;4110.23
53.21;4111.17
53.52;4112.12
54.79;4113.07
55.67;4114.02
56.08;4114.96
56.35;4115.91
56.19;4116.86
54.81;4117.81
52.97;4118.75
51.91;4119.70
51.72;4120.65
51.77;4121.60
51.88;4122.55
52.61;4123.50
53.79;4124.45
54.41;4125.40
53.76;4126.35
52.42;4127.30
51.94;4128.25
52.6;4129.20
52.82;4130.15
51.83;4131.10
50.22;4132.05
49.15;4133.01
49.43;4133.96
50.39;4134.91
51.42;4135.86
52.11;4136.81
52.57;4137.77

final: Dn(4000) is 1.4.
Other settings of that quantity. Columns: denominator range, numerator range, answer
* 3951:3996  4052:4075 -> 1.33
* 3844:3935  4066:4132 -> 1.47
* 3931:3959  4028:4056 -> 1.56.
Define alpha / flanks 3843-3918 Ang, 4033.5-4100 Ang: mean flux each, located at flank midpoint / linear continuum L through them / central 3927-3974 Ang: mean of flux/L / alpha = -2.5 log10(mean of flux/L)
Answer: 0.46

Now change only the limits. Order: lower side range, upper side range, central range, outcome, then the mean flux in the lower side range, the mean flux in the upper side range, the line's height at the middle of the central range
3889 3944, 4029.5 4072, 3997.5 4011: -0.15 mag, 34.1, 48.8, 43.7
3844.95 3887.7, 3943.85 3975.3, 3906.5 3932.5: 0.06 mag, 42.5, 33.9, 37.6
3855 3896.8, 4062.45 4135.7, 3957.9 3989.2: 0.26 mag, 40.3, 51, 45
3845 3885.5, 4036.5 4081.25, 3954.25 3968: 0.36 mag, 43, 49.3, 46.1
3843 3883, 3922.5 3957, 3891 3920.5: -0.13 mag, 43.3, 31.3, 36.6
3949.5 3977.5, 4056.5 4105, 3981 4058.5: -0.20 mag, 33.3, 49.8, 41.2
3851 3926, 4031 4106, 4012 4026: -0.09 mag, 40.7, 49.5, 47.1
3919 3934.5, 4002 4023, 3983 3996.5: -0.09 mag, 26.7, 50.8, 44.4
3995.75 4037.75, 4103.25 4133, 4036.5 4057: 0.03 mag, 49.7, 52.7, 50.6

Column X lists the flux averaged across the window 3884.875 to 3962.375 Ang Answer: 35.9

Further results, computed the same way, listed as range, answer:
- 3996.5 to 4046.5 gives 49.5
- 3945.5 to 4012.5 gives 41.8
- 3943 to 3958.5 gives 42.2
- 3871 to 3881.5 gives 39.4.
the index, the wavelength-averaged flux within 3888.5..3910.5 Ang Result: 39.4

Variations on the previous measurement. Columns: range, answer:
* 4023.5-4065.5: 49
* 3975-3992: 46.8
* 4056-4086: 49.8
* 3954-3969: 31.7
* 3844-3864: 44.3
